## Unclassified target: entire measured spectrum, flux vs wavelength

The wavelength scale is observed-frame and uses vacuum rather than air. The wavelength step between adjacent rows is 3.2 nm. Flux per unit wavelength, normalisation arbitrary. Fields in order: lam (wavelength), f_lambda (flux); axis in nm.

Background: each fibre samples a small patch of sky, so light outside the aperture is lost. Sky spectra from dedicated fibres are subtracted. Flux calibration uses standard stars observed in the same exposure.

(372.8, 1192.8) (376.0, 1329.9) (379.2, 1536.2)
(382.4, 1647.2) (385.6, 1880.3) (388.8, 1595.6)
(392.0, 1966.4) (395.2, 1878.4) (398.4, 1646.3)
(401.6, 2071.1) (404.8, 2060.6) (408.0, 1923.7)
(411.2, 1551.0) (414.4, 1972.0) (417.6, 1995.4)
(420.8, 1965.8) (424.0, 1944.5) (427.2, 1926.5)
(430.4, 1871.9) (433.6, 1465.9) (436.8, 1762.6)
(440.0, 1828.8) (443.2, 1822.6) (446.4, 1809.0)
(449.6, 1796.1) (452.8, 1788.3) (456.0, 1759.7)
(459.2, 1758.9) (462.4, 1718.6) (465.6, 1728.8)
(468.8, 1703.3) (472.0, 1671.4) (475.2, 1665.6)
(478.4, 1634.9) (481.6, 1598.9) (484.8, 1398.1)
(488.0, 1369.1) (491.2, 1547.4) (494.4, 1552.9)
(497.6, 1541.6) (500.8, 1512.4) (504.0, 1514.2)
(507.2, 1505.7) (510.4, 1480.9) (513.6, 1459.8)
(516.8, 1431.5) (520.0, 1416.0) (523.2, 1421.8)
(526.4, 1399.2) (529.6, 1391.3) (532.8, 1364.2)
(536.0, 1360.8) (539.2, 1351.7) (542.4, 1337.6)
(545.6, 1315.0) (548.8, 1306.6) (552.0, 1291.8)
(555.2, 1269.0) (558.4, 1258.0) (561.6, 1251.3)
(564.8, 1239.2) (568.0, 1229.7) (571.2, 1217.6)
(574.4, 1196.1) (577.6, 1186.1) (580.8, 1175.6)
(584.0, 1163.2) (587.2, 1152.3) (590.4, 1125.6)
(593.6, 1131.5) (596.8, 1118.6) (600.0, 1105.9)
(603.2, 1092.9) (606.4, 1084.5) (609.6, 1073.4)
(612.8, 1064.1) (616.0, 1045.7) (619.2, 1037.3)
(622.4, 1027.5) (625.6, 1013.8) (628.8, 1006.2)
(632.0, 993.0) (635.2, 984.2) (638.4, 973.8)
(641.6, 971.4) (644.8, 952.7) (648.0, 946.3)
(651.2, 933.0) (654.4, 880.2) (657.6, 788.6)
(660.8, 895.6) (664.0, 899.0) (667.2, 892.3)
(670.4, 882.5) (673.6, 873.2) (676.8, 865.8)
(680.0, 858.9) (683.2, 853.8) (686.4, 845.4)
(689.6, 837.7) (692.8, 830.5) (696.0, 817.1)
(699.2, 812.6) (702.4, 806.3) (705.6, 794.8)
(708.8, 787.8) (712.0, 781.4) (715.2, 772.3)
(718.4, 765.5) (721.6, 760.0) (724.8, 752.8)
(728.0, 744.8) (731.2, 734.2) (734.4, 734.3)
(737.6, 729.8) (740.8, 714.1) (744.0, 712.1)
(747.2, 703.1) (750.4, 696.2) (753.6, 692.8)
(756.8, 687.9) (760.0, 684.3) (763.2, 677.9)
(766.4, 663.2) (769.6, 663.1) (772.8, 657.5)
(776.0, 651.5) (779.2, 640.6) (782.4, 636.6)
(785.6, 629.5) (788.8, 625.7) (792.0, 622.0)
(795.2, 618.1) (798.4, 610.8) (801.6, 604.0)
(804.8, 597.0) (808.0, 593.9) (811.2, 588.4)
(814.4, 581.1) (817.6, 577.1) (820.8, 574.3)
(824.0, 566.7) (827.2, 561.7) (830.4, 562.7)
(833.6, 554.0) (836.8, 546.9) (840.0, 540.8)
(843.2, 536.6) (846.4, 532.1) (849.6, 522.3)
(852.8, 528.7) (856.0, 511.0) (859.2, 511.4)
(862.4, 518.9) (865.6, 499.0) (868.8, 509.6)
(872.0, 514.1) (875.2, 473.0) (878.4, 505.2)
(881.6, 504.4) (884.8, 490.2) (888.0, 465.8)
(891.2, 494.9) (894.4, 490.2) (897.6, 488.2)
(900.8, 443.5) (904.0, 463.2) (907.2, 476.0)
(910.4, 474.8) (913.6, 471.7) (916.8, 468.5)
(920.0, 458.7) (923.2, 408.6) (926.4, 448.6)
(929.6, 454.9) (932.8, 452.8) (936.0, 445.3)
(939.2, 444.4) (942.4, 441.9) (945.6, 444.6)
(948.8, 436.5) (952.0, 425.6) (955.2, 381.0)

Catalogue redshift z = 0.000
